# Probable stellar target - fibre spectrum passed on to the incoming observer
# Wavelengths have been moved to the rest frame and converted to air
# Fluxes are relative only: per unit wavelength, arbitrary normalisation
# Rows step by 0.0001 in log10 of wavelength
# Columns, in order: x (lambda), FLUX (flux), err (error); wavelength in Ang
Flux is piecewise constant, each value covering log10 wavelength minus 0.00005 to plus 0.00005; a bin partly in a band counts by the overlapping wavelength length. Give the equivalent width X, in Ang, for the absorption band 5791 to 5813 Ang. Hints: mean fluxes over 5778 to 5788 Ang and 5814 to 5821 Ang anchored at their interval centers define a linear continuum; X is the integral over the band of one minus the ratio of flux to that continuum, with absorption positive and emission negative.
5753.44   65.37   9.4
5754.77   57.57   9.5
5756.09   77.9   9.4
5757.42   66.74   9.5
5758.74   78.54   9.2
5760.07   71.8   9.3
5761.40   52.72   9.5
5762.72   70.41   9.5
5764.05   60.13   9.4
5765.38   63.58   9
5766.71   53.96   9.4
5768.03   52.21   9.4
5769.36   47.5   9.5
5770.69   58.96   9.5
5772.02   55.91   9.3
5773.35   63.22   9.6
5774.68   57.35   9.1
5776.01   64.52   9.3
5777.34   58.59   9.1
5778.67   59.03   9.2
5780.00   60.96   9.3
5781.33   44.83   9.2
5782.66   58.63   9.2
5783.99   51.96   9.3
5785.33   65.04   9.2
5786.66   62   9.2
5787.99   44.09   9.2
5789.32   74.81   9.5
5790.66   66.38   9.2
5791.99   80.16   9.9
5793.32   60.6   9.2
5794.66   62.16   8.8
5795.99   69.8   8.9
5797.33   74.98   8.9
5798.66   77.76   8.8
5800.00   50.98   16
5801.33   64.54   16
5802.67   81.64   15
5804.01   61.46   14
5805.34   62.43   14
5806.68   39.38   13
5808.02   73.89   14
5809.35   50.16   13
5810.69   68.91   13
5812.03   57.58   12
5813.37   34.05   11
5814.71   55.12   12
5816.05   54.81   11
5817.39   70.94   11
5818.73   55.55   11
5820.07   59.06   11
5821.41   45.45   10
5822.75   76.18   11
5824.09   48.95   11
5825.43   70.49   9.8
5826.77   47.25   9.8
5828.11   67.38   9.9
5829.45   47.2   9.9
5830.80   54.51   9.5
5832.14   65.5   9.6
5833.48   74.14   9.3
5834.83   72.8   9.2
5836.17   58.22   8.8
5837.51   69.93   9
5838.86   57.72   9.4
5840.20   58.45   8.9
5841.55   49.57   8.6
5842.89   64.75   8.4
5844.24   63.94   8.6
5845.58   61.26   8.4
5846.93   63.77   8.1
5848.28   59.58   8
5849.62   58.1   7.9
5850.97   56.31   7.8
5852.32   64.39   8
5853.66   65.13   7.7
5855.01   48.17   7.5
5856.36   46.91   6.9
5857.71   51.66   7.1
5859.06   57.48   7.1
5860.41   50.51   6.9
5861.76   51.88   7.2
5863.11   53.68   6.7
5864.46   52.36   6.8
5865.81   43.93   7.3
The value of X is -2.6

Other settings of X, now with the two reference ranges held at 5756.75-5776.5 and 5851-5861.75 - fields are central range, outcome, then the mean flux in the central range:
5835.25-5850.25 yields -1.3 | 60.7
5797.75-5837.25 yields -2.0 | 60.4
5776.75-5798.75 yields -1.1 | 62.7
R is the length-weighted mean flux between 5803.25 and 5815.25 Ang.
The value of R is 56.1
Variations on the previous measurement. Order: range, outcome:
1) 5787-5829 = 61.4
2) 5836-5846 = 60.6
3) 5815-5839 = 60.9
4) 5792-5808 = 65.2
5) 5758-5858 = 60.4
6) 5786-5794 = 64.7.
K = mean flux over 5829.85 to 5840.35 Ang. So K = 63.7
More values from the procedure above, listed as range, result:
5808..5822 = 56.1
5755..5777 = 62.1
